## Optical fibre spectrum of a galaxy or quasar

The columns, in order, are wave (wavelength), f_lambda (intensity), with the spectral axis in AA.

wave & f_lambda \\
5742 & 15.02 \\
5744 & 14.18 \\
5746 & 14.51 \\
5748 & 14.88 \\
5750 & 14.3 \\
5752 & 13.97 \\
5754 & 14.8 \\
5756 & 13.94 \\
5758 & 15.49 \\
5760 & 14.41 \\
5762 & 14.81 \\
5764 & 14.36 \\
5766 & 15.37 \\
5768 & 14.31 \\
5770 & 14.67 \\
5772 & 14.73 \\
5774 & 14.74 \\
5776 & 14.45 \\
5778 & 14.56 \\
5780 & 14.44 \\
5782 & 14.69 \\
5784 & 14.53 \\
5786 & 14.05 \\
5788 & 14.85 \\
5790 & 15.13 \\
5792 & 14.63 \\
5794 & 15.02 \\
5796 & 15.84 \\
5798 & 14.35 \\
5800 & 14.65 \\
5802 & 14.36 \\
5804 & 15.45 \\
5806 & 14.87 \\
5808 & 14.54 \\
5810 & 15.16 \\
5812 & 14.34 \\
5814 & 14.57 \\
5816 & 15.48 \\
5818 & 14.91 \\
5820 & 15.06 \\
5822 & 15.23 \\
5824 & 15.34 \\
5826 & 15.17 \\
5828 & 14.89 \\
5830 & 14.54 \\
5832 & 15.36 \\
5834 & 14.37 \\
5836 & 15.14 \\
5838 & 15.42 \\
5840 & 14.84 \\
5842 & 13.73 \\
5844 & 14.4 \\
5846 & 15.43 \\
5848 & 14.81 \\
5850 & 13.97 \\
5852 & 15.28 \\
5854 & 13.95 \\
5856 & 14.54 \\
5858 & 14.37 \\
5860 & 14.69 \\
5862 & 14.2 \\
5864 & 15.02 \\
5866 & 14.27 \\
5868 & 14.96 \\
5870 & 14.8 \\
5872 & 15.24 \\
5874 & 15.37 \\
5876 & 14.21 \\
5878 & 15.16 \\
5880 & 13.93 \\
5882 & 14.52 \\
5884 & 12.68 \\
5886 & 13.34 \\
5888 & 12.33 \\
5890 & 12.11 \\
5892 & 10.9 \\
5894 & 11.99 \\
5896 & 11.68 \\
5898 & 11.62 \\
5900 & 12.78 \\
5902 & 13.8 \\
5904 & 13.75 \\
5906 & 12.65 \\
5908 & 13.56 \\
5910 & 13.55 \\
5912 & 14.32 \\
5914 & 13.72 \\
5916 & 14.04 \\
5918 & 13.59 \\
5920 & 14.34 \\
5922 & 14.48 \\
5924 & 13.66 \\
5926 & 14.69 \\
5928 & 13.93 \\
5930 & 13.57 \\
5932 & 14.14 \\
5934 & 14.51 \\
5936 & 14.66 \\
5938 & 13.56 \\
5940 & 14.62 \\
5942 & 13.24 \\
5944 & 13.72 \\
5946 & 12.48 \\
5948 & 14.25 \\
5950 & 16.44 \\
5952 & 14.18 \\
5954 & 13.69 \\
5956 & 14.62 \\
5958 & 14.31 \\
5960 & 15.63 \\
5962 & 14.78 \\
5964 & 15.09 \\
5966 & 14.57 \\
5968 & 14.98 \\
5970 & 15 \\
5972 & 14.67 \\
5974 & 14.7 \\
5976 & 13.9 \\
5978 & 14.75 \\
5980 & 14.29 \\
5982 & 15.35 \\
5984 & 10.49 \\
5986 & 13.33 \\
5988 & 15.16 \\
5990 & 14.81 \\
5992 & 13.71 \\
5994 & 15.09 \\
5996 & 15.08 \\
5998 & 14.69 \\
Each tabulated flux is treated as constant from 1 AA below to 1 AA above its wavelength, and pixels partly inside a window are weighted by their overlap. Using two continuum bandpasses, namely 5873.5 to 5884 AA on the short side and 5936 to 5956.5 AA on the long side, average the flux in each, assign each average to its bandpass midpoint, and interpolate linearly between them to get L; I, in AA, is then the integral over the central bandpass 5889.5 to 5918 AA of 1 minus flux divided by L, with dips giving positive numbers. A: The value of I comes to 2.72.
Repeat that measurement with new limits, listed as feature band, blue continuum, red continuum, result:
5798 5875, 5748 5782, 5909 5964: -2.0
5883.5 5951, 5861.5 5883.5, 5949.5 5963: 5.6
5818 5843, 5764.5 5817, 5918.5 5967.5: -0.5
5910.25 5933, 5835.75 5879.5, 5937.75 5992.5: 0.7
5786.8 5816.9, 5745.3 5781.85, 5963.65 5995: -0.7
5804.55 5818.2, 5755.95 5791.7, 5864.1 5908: -0.6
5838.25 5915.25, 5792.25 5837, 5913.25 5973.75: 4.0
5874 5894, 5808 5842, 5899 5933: 1.3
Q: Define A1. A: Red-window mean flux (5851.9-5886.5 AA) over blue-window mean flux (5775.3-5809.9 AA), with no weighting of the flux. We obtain 1.0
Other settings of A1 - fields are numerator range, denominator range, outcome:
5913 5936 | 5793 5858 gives 0.95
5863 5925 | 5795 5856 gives 0.92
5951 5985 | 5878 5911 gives 1.12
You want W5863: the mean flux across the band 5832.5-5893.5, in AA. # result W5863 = 14.3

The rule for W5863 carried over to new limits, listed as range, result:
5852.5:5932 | 13.8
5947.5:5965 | 14.8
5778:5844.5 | 14.8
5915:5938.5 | 14.1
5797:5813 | 14.7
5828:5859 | 14.7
